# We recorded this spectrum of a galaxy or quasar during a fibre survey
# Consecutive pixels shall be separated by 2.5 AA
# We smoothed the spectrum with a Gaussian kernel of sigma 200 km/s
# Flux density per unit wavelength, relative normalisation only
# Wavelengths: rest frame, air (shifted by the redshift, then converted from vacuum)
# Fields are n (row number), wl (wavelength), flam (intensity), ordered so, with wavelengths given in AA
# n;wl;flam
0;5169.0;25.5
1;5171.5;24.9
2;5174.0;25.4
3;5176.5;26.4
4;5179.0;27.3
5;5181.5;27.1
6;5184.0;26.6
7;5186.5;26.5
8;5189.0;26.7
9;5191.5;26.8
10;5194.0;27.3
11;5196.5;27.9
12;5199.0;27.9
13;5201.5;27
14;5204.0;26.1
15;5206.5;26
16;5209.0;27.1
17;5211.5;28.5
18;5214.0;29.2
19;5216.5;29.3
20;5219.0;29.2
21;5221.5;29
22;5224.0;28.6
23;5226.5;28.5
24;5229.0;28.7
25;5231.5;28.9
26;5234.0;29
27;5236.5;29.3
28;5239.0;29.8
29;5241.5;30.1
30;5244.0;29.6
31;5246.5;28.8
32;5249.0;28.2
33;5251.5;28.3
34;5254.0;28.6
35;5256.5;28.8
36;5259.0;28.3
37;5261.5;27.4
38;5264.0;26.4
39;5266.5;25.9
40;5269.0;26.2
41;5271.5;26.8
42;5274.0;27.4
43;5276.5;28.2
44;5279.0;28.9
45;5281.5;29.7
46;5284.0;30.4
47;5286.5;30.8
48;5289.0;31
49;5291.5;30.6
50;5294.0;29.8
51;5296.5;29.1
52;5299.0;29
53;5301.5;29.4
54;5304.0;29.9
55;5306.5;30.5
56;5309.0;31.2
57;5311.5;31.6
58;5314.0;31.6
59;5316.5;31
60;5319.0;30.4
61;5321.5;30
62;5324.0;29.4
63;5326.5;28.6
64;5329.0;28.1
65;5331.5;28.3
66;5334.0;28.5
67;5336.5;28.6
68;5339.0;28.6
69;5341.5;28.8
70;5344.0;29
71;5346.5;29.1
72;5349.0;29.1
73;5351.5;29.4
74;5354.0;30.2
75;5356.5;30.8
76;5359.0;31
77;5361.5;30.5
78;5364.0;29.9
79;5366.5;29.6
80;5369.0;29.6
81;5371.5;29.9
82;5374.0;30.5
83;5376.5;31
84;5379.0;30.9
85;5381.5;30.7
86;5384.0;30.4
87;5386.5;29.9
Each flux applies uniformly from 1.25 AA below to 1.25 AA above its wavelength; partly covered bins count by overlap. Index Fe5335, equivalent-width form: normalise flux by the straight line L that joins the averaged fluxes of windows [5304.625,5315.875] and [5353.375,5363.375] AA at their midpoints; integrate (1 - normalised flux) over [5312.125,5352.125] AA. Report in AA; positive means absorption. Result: 2.0 AA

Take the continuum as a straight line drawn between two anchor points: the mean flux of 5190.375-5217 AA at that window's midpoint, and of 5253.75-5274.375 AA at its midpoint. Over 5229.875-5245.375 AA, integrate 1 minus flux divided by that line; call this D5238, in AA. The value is -1.17 AA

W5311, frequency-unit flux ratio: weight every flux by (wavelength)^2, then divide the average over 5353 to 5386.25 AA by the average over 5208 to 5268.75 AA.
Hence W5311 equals 1.12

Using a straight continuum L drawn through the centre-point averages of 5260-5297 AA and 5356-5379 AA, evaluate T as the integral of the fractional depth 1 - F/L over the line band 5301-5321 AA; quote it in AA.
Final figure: -1.0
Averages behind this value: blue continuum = 28.6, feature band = 30.7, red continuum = 30.3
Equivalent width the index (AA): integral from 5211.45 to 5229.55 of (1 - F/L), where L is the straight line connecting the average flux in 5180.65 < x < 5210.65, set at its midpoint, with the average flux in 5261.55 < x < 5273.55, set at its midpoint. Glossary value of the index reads -1.4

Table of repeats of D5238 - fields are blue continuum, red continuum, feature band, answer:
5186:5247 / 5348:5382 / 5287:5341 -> -0.4 AA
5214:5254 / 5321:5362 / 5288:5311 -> -0.7 AA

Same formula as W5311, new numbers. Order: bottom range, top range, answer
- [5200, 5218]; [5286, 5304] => 1.12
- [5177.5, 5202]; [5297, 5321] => 1.18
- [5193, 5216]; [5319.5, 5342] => 1.10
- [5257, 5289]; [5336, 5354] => 1.06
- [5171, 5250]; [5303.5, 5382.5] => 1.13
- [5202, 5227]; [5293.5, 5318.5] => 1.12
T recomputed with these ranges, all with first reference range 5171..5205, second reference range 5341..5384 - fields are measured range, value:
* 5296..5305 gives -0.15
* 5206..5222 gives -0.68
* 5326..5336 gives 0.36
